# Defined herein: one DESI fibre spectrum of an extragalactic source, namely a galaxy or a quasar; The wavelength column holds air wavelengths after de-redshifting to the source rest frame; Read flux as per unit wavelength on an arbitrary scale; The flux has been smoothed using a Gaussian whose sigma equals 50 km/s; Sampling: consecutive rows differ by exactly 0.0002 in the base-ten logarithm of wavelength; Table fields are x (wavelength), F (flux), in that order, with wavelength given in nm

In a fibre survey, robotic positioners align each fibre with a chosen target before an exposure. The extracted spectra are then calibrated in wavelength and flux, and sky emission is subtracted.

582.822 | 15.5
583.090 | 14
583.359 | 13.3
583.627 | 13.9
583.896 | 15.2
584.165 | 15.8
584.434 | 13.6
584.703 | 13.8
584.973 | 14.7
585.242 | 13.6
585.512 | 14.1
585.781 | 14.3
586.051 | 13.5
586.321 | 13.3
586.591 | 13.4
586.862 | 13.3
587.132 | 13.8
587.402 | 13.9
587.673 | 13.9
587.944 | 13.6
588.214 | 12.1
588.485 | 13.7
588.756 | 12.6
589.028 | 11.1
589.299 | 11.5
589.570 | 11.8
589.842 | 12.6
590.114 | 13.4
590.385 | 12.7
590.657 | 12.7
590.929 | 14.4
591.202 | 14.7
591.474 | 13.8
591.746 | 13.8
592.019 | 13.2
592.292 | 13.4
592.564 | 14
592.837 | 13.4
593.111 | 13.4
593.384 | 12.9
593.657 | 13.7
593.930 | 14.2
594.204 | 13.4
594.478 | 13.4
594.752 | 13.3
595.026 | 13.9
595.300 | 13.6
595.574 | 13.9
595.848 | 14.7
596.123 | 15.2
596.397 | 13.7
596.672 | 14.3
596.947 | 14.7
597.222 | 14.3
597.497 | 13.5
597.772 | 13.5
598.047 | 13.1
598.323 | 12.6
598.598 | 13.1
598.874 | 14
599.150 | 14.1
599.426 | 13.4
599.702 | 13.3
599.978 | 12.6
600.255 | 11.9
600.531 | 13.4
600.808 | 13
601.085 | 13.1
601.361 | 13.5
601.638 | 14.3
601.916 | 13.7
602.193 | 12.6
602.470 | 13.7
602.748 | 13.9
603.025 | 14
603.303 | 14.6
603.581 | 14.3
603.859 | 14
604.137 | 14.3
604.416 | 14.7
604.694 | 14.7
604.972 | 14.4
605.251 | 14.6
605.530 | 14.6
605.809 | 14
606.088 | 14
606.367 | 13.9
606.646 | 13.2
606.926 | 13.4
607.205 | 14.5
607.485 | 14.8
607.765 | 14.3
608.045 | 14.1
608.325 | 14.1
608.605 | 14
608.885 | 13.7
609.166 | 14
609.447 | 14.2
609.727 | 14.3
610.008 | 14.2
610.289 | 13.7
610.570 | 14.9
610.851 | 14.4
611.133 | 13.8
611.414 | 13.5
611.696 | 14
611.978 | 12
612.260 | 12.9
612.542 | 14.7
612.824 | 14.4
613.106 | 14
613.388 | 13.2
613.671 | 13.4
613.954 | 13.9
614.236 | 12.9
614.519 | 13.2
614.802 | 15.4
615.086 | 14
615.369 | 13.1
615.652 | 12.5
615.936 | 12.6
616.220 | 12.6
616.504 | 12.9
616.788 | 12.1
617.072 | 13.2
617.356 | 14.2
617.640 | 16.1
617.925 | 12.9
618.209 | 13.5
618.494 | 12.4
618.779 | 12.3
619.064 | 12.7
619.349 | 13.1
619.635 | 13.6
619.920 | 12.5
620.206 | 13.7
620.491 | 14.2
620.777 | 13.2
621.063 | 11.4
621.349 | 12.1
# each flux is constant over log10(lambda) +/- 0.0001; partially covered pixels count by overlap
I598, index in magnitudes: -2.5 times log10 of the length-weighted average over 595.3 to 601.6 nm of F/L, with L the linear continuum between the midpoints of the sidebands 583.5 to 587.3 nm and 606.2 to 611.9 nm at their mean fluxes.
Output 0.033 mag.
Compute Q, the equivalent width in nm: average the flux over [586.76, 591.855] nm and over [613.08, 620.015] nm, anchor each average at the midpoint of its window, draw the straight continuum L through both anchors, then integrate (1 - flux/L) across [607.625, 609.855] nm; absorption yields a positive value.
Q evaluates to -0.14 nm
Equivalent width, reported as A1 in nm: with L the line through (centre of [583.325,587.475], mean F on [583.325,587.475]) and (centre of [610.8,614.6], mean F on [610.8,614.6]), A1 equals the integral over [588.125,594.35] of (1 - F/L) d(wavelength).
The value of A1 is 0.33 nm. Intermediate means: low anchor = 14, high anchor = 13.6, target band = 13.2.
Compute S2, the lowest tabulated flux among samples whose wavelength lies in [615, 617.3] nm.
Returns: 12.1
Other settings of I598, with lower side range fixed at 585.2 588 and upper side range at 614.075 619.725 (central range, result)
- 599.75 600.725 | 0.066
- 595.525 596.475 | -0.070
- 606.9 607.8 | -0.074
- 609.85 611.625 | -0.058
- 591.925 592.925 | 0.008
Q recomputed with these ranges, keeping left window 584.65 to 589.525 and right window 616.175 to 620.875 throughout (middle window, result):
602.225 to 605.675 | -0.25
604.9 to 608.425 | -0.23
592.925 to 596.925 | -0.17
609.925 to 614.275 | -0.16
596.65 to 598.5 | -0.05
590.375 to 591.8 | -0.05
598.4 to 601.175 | 0.02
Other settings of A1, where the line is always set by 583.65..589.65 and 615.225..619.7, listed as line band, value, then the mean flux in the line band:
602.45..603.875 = -0.089 nm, 14.1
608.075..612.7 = -0.249 nm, 13.9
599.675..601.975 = 0.024 nm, 13.2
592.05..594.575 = -0.020 nm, 13.5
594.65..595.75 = -0.027 nm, 13.7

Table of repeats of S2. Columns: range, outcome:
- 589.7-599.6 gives 12.6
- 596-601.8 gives 11.9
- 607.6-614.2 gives 12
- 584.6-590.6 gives 11.1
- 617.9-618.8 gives 12.3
